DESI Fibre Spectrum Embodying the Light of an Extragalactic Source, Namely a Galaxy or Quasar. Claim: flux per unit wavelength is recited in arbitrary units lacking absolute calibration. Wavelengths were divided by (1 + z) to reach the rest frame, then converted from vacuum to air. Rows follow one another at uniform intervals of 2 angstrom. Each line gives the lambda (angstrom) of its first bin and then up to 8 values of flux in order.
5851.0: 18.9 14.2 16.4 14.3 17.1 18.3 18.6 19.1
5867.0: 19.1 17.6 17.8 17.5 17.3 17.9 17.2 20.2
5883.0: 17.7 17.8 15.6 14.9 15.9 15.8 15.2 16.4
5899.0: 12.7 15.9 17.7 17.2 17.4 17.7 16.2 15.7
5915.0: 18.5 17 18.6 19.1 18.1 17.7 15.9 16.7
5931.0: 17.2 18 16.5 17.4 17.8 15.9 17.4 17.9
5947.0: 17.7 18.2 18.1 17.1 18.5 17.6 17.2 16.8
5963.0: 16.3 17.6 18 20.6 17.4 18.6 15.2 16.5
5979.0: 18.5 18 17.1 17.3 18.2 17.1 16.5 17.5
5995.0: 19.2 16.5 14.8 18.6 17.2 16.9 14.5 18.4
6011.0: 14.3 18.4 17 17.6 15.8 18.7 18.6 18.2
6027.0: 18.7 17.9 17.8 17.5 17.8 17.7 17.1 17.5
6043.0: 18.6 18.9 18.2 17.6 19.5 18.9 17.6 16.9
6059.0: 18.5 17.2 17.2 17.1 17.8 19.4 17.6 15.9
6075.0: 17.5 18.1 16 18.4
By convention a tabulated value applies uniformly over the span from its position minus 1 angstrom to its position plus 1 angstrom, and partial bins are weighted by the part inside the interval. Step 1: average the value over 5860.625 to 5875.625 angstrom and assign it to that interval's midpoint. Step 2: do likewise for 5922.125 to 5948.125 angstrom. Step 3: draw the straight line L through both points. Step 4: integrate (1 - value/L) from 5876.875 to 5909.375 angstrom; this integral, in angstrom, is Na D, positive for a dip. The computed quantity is 2.2 angstrom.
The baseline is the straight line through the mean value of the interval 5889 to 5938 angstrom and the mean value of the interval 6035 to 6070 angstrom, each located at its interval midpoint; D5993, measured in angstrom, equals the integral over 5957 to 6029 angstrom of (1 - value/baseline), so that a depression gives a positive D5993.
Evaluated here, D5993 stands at 0.42 angstrom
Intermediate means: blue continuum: 16.8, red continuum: 18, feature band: 17.4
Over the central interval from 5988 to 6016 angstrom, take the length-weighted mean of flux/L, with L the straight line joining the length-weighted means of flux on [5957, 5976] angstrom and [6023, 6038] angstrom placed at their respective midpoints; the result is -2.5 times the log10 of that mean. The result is 0.05 mag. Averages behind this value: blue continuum 17.5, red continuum 18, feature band 16.9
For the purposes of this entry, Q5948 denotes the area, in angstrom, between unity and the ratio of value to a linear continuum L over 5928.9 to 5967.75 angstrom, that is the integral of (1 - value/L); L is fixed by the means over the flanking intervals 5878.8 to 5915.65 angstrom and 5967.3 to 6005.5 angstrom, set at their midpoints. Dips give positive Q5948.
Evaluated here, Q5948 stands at -0.71 angstrom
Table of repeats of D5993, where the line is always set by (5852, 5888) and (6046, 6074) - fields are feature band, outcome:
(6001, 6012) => 0.77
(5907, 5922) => -0.01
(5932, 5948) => 0.22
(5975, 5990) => 0.24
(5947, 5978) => 0.06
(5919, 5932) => 0.00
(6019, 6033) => -0.26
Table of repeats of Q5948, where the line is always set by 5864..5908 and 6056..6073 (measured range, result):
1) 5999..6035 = 0.18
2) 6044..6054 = -0.61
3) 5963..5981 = -0.46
